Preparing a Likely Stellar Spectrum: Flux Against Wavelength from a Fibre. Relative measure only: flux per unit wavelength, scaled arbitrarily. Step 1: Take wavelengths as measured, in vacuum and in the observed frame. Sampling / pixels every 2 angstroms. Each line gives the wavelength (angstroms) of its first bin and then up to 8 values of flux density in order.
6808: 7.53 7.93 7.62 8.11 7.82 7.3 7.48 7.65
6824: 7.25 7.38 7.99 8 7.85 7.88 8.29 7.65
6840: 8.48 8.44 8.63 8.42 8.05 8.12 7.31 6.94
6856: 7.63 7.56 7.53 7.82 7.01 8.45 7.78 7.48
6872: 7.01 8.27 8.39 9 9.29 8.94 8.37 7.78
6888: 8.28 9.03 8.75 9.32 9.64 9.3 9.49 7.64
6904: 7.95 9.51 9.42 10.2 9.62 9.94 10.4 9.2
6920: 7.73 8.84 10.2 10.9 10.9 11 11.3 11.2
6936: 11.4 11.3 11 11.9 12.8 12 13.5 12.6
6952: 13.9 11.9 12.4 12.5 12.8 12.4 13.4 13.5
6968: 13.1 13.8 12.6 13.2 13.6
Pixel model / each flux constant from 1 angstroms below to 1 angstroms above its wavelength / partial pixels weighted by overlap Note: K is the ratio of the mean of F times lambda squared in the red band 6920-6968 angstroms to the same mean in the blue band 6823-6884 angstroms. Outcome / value 1.53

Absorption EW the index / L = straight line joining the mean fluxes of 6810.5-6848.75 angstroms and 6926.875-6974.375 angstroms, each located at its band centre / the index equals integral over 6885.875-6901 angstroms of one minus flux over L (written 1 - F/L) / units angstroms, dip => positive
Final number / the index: 1.8 angstroms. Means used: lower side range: 7.91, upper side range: 12.3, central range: 9.02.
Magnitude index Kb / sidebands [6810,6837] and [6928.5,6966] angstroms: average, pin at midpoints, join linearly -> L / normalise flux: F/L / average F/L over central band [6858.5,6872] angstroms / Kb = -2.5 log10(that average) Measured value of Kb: 0.210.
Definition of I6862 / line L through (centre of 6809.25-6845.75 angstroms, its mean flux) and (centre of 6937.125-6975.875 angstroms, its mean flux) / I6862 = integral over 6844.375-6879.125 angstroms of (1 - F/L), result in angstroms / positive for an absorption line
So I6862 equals 5.0 angstroms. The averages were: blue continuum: 7.89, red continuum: 12.7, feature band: 7.83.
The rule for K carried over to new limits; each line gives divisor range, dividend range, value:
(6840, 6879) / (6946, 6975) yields 1.69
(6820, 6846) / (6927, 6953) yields 1.54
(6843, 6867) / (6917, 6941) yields 1.37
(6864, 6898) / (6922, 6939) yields 1.31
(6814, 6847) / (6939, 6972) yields 1.67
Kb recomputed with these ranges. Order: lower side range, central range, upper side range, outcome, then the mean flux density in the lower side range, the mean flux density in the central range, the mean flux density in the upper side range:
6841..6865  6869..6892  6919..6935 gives 0.044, 7.79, 8.37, 10.3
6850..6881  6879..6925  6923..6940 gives 0.058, 7.84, 9.08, 11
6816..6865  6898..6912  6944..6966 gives 0.166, 7.78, 9.1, 12.8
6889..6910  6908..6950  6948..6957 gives 0.037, 9.06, 10.8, 12.8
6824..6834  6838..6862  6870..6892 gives 0.015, 7.76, 7.9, 8.41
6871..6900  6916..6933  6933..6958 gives 0.097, 8.7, 10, 12.2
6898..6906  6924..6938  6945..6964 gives -0.019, 8.62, 11.1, 12.7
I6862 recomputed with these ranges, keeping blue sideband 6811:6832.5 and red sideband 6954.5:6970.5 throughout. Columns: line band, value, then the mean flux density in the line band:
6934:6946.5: 0.4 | 11.7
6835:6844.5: 0.1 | 8.28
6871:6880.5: 1.3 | 8.34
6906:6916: 1.1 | 9.83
